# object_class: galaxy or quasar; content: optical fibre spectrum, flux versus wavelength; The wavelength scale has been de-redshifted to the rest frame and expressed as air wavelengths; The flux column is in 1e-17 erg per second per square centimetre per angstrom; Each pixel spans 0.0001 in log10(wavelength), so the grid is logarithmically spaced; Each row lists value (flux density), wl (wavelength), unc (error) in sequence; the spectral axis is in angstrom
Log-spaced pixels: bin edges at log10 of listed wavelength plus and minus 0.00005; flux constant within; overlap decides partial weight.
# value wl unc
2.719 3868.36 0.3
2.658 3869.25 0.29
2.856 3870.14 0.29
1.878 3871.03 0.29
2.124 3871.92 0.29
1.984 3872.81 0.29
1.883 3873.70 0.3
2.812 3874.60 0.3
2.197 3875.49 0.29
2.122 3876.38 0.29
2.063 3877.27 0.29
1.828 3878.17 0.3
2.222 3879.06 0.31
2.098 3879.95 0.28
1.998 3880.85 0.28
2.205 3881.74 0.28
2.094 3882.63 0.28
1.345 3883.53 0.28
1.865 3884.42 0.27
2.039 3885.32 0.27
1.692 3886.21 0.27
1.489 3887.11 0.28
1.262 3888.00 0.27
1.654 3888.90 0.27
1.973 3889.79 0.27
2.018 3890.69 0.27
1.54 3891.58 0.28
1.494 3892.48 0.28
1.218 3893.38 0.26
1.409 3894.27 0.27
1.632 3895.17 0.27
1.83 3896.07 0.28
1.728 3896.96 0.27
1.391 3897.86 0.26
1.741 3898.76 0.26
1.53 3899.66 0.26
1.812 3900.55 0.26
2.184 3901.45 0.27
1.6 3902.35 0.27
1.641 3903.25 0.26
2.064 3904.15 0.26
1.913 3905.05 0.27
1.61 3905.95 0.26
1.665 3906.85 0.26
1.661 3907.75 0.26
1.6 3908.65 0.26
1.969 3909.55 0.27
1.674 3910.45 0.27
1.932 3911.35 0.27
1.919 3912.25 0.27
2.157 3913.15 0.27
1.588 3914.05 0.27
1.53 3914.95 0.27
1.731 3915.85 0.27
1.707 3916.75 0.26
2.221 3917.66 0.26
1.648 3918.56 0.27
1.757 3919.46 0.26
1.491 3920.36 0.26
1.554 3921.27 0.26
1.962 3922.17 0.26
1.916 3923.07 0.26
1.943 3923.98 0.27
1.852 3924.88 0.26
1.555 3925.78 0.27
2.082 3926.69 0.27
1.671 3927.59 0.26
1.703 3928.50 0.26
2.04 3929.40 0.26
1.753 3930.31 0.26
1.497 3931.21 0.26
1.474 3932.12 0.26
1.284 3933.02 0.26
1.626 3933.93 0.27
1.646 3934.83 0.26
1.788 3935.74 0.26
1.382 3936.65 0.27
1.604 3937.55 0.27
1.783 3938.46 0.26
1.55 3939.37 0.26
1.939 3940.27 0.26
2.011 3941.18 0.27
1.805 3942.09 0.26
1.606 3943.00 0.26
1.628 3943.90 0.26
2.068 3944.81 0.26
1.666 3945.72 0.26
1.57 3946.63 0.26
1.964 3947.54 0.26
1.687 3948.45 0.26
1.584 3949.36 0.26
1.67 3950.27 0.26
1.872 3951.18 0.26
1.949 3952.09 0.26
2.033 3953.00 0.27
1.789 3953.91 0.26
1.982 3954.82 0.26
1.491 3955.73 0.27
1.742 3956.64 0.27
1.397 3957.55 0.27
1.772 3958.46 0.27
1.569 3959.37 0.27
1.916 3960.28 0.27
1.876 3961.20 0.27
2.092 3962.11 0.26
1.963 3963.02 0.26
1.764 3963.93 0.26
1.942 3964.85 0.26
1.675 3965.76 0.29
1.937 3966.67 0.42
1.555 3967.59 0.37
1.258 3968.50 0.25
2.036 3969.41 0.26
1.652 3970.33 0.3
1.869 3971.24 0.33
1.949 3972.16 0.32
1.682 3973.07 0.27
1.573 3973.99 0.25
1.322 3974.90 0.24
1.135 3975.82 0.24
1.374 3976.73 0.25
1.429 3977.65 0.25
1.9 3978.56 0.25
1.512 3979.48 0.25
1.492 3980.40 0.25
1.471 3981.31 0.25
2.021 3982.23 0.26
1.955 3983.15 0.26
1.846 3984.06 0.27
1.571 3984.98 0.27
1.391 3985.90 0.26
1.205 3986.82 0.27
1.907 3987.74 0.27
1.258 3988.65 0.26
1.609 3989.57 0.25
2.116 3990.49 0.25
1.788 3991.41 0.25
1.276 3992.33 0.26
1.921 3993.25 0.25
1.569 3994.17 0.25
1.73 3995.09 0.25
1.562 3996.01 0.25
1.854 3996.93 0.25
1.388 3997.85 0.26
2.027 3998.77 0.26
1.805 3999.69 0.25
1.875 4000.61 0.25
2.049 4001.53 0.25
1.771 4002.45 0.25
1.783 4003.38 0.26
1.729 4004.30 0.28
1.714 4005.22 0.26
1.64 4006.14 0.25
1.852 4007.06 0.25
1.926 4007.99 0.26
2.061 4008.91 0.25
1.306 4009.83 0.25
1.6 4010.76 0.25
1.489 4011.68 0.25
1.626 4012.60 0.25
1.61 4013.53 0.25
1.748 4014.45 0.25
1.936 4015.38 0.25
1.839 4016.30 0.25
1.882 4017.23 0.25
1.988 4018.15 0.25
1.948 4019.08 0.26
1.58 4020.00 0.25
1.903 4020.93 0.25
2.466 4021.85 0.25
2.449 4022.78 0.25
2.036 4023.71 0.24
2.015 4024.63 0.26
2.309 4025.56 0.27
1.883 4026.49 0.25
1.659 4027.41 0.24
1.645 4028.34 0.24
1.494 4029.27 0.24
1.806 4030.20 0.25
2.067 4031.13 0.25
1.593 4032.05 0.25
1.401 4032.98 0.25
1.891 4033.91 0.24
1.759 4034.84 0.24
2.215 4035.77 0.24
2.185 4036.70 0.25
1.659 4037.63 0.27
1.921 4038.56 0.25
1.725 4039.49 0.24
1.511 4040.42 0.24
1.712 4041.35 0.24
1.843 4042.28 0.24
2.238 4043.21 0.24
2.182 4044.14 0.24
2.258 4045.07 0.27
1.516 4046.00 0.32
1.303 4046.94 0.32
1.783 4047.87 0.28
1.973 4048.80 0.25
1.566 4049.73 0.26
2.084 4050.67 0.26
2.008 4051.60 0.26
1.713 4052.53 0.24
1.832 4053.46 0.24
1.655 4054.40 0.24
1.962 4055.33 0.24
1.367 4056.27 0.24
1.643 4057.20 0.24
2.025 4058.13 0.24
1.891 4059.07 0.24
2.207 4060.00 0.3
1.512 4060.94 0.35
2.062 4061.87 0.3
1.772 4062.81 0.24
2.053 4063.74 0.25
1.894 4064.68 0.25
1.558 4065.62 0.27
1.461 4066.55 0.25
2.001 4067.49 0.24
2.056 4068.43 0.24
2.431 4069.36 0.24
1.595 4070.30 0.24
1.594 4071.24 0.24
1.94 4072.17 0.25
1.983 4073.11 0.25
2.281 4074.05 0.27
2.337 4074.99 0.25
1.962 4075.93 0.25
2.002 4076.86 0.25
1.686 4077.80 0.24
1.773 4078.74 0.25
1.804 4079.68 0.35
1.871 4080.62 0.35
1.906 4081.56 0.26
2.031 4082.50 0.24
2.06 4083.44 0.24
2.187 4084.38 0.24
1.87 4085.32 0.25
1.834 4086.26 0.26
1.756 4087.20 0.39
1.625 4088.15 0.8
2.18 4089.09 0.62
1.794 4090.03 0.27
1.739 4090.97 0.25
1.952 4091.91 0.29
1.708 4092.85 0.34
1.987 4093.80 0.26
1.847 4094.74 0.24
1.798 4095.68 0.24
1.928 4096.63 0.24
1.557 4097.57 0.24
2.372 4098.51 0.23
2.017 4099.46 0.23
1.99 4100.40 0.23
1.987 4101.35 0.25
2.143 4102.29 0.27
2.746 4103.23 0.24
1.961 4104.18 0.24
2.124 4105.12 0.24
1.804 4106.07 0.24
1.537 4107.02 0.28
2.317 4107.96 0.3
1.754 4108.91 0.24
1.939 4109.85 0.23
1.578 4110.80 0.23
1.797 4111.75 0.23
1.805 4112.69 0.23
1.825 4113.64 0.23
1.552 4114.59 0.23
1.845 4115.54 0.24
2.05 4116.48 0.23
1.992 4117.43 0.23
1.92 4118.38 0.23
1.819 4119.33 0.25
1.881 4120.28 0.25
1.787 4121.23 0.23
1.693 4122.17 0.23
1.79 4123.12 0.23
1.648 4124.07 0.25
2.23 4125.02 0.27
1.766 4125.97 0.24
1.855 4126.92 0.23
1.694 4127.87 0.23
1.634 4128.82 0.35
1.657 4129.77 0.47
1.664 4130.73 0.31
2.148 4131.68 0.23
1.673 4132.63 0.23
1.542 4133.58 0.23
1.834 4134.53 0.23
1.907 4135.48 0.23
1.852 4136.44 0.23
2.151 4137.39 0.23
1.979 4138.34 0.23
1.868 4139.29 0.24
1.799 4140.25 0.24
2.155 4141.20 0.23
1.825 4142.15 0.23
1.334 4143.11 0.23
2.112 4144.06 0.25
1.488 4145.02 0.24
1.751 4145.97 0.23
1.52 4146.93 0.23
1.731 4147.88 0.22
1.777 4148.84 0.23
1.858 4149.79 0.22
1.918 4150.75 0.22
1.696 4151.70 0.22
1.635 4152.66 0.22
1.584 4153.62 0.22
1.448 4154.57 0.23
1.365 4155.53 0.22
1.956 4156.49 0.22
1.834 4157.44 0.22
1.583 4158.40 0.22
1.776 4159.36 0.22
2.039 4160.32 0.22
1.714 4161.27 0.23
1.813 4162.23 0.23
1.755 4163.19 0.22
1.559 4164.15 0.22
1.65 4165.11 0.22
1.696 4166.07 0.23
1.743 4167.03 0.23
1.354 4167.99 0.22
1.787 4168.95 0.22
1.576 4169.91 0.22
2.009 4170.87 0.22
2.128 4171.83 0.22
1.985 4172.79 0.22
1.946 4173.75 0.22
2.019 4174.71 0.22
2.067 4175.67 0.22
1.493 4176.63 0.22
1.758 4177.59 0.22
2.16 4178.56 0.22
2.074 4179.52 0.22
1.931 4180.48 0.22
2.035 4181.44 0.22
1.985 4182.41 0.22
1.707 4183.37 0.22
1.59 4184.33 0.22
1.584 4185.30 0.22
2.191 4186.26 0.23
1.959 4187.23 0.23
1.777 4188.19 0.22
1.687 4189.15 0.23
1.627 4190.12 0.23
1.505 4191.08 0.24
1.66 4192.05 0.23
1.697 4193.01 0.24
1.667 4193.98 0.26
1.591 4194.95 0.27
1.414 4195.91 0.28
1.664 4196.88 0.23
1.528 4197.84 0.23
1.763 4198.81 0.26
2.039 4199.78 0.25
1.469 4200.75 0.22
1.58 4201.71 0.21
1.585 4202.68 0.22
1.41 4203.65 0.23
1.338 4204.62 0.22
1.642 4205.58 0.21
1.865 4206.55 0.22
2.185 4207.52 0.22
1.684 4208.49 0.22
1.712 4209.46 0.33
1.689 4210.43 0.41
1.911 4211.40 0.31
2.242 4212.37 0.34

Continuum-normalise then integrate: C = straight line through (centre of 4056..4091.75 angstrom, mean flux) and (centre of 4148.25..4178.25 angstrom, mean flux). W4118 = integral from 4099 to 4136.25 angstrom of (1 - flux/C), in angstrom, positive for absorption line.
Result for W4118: -0.8 angstrom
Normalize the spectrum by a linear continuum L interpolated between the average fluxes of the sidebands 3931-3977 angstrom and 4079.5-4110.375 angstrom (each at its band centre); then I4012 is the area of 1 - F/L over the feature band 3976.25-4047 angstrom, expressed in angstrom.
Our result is 1.14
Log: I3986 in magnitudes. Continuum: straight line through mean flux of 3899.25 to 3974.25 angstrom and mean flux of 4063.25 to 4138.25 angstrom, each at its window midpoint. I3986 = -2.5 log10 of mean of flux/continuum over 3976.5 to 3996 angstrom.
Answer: 0.10 mag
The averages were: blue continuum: 1.76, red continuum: 1.89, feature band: 1.64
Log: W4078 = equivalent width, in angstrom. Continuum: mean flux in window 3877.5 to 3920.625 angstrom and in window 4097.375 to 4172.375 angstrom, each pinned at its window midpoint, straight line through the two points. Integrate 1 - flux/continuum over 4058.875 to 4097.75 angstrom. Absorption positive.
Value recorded -1.9 angstrom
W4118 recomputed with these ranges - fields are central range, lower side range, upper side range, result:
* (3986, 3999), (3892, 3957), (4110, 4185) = 0.80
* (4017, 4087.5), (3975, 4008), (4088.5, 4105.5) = -1.14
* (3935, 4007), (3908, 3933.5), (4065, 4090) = 3.69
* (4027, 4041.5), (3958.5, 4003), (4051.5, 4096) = 0.28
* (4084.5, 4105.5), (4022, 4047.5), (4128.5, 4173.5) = -1.62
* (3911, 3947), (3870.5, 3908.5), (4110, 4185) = 1.53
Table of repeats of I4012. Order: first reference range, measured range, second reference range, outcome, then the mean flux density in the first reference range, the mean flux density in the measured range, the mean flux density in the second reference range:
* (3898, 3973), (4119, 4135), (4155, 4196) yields -0.1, 1.76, 1.78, 1.78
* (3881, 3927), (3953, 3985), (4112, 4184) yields 1.0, 1.75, 1.71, 1.8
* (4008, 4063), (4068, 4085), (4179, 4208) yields -1.5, 1.84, 1.97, 1.73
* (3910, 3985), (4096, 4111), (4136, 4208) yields -2.0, 1.73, 1.99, 1.76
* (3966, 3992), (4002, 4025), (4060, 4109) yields -1.4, 1.63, 1.84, 1.93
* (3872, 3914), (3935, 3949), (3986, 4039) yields 0.6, 1.82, 1.73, 1.79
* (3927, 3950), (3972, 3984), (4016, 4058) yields 1.1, 1.7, 1.6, 1.86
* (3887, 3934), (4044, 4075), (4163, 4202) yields -2.0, 1.72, 1.86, 1.77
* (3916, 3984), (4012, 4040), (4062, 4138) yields -1.0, 1.73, 1.87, 1.89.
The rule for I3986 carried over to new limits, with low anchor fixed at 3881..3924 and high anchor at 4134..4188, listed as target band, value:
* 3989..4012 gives 0.02 mag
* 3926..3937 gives 0.06 mag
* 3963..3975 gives 0.02 mag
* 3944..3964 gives -0.02 mag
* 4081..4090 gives -0.08 mag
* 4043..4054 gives -0.05 mag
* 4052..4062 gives -0.01 mag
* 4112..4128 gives -0.02 mag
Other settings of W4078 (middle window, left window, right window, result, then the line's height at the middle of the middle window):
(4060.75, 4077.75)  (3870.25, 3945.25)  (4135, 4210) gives -1.4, 1.77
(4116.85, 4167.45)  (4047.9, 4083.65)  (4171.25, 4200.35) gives 1.6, 1.83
